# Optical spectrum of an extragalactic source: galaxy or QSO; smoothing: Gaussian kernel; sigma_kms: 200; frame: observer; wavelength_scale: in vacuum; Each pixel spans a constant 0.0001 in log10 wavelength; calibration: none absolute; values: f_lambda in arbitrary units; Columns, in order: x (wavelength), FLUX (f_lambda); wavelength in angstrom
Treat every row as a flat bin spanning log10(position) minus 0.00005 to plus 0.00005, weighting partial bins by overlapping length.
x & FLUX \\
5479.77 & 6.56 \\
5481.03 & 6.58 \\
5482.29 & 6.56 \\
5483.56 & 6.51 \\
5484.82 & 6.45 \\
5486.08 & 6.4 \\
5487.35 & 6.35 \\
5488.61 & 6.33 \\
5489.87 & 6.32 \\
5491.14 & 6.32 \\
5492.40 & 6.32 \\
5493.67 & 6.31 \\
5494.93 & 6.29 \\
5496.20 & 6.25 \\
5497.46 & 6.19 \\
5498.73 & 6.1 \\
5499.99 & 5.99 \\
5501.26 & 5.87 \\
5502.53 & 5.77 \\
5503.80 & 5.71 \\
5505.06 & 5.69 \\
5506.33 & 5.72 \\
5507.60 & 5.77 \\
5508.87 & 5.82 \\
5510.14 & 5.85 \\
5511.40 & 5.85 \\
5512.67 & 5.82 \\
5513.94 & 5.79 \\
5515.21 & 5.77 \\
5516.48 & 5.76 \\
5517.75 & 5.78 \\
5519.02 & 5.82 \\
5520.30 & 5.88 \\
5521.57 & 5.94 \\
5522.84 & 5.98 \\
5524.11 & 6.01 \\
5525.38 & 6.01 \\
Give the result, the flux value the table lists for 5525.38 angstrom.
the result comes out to 6.01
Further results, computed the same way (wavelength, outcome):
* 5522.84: 5.98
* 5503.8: 5.71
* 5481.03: 6.58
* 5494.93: 6.29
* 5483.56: 6.51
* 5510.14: 5.85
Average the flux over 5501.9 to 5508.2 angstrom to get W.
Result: 5.73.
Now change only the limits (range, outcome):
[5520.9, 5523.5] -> 5.97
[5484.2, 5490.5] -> 6.37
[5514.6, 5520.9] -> 5.79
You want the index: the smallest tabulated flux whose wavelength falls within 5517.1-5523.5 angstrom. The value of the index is 5.78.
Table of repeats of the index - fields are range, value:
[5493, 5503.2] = 5.77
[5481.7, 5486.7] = 6.4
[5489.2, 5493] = 6.32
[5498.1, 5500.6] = 5.99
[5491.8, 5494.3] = 6.31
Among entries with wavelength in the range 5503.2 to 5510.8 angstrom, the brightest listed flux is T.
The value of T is 5.85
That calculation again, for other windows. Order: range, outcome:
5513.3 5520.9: 5.88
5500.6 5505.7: 5.87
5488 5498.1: 6.33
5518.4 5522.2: 5.94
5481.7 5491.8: 6.56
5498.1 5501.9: 6.1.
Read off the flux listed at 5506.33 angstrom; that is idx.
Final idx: 5.72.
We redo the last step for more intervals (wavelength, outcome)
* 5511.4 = 5.85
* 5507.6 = 5.77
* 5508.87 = 5.82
